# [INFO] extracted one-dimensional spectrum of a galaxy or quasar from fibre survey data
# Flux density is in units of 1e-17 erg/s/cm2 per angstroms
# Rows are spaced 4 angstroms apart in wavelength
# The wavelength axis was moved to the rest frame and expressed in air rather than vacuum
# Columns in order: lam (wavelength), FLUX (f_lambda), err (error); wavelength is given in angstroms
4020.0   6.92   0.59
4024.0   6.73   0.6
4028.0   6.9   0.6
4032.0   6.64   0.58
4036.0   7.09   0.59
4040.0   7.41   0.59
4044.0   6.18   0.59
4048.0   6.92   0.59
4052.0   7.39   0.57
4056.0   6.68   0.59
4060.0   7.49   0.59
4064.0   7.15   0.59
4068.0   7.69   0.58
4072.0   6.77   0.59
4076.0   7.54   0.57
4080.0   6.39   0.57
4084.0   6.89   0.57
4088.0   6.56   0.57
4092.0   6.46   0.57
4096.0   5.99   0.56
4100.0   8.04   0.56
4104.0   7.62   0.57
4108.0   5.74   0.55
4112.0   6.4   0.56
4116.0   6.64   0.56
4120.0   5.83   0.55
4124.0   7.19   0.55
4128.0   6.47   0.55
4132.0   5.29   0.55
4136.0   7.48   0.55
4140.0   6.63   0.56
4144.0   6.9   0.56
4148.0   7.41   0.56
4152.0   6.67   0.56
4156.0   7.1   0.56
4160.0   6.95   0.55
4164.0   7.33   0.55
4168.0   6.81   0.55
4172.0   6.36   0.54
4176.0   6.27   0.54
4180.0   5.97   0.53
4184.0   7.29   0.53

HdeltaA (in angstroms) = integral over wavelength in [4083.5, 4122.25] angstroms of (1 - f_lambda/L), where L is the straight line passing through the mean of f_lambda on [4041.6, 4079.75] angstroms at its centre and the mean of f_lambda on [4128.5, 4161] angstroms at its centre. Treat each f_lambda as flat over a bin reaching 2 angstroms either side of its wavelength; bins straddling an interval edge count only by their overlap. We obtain 1.8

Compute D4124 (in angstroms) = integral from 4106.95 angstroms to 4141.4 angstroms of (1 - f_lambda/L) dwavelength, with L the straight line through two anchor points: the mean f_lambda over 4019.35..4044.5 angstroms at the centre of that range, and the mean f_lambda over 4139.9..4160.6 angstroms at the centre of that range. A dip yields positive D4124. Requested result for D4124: 2.6 angstroms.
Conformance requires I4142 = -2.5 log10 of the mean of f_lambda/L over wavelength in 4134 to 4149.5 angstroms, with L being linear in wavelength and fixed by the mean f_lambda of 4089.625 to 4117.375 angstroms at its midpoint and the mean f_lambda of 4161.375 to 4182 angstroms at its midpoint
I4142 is -0.08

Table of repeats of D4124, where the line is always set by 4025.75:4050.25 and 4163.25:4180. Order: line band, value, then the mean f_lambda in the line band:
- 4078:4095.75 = 0.6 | 6.52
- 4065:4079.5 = -0.9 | 7.22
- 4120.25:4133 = 0.6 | 6.33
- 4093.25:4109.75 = -0.3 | 6.85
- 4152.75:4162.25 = -0.6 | 6.99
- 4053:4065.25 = -0.6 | 7.13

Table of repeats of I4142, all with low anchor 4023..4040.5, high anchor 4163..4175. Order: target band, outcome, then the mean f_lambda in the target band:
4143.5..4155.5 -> -0.04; 7.02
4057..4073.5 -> -0.06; 7.25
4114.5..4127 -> 0.04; 6.54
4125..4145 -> 0.04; 6.57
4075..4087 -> 0.00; 6.86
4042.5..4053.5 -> 0.01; 6.83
